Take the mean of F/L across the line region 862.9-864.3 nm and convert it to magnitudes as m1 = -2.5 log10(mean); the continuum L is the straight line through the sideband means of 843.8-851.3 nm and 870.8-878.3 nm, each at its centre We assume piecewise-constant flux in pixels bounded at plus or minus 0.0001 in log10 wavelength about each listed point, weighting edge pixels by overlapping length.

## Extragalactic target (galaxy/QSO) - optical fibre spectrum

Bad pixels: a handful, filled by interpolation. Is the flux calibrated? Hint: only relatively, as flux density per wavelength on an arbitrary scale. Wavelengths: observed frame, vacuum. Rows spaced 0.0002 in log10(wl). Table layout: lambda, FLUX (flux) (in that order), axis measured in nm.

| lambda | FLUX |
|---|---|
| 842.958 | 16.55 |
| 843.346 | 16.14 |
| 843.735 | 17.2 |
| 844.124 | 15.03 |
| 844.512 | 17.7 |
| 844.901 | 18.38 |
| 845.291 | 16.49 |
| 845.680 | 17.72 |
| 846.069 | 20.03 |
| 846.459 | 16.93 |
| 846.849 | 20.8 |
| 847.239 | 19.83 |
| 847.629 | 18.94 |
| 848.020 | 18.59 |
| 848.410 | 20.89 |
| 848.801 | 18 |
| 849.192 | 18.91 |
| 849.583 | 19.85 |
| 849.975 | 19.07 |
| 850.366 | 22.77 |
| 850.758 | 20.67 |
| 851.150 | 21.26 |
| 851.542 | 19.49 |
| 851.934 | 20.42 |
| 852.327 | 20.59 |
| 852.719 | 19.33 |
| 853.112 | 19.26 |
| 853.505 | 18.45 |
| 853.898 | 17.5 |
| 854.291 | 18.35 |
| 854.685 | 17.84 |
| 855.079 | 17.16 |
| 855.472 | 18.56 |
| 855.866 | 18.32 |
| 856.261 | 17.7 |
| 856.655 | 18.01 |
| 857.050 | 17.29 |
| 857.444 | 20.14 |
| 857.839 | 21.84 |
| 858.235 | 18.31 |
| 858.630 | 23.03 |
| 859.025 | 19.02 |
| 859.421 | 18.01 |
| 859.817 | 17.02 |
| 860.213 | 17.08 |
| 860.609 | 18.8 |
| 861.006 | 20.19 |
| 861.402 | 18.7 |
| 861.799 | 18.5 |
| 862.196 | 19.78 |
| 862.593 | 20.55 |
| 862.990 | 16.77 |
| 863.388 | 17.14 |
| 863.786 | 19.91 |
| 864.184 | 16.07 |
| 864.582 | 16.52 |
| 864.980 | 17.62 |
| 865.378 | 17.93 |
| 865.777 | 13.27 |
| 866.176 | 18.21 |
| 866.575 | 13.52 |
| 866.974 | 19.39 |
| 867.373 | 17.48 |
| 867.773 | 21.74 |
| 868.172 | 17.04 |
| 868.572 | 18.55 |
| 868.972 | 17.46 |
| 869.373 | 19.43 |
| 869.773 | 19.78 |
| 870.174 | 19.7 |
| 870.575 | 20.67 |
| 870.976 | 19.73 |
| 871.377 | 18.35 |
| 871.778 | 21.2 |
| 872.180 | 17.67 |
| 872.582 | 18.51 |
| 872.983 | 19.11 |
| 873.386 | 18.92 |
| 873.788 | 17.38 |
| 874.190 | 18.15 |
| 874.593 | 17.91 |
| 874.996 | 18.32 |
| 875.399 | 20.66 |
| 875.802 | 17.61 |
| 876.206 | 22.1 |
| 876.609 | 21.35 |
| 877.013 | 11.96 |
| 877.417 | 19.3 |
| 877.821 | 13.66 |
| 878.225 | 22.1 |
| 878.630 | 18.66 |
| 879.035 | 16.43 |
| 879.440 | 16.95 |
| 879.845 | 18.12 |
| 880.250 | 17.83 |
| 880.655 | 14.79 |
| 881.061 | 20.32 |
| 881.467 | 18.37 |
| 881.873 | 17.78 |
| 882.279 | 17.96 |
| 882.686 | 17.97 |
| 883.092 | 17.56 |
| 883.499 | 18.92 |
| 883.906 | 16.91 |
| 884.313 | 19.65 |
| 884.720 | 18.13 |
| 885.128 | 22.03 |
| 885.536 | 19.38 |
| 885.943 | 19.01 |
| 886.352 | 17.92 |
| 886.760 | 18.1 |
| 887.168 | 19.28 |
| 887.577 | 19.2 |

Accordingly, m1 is 0.07 mag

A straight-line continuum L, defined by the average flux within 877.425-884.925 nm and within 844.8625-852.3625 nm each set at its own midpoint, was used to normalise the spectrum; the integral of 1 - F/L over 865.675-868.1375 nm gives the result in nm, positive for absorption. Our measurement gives 0.16 nm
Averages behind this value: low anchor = 19.5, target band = 17.4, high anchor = 17.9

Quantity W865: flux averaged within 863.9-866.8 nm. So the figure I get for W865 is 16.3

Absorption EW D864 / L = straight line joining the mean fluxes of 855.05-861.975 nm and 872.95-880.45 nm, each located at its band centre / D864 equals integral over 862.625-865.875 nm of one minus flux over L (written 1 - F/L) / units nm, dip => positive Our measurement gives 0.25 nm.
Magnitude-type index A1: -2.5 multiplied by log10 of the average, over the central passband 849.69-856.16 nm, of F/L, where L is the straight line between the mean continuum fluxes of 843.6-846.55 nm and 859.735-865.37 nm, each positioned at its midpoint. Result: -0.09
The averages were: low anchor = 17.5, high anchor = 18.2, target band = 19.3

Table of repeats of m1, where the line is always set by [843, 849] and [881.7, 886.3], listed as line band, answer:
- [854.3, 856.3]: 0.02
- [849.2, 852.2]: -0.12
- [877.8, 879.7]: 0.04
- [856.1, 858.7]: -0.06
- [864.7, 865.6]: 0.05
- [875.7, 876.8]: -0.11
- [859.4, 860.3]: 0.06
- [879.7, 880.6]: 0.07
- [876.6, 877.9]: 0.15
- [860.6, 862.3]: -0.05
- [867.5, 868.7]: -0.04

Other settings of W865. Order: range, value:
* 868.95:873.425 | 19.3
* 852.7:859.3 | 18.8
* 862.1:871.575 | 18.2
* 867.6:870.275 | 19.1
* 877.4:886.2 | 18.2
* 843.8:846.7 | 17.5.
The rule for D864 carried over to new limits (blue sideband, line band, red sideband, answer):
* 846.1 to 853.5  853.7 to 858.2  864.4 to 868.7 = 0.10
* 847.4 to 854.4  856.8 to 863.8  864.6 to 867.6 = -0.43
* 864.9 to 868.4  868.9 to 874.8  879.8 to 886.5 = -0.43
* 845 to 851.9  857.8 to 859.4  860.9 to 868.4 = -0.15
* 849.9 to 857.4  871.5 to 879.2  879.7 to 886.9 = 0.04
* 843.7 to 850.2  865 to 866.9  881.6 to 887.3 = 0.25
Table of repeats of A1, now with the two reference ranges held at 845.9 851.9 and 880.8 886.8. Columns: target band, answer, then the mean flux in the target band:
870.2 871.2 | -0.056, 20.1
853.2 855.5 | 0.091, 18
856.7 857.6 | 0.054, 18.5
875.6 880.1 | 0.048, 18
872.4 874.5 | 0.034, 18.4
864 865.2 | 0.150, 16.8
